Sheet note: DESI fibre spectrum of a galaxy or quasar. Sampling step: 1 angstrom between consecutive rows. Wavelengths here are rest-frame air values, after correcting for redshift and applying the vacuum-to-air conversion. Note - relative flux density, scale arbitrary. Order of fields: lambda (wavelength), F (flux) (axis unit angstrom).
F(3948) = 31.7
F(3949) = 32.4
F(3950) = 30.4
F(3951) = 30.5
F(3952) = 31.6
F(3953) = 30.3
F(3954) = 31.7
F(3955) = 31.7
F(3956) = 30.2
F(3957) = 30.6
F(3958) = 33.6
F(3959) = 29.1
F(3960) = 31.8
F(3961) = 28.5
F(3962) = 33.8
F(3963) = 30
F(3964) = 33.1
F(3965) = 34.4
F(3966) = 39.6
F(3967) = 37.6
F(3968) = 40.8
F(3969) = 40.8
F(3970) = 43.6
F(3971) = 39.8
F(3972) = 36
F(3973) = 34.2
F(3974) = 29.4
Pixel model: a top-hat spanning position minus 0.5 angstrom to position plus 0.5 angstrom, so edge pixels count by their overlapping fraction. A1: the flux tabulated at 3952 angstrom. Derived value 31.6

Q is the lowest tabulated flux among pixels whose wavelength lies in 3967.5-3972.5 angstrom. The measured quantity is 36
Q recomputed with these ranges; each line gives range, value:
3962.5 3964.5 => 30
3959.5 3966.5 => 28.5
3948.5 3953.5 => 30.3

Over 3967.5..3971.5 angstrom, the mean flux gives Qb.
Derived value 41.2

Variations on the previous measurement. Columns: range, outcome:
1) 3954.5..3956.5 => 30.9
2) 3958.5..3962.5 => 30.8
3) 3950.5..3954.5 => 31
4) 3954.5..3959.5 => 31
